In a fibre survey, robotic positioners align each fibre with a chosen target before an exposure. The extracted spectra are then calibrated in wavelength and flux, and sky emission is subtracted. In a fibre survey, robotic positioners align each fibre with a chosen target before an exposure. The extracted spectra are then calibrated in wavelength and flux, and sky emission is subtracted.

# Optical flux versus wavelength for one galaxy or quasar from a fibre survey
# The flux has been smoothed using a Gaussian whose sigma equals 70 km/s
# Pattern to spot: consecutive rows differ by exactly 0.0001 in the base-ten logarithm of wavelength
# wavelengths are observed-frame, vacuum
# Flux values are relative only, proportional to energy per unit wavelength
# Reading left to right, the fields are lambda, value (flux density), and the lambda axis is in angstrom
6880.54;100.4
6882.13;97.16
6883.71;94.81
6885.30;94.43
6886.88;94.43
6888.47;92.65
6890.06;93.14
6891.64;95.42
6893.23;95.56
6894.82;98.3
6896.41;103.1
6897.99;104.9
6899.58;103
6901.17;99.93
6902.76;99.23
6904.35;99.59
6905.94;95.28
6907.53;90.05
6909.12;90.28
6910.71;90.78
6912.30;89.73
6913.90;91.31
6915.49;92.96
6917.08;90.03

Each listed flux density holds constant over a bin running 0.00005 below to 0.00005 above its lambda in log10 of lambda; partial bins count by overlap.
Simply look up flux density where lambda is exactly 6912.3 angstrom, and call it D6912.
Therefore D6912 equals 89.73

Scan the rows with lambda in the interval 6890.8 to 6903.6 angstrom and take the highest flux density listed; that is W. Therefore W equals 104.9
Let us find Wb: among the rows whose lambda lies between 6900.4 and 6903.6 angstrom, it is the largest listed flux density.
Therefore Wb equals 99.93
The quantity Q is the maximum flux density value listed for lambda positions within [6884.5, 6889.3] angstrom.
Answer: 94.43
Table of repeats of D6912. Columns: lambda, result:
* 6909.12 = 90.28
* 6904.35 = 99.59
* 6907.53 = 90.05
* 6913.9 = 91.31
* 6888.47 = 92.65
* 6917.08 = 90.03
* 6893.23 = 95.56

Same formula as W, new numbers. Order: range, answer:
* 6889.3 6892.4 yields 95.42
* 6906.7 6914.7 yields 91.31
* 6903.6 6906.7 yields 99.59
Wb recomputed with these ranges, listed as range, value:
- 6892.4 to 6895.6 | 98.3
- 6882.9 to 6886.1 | 94.81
